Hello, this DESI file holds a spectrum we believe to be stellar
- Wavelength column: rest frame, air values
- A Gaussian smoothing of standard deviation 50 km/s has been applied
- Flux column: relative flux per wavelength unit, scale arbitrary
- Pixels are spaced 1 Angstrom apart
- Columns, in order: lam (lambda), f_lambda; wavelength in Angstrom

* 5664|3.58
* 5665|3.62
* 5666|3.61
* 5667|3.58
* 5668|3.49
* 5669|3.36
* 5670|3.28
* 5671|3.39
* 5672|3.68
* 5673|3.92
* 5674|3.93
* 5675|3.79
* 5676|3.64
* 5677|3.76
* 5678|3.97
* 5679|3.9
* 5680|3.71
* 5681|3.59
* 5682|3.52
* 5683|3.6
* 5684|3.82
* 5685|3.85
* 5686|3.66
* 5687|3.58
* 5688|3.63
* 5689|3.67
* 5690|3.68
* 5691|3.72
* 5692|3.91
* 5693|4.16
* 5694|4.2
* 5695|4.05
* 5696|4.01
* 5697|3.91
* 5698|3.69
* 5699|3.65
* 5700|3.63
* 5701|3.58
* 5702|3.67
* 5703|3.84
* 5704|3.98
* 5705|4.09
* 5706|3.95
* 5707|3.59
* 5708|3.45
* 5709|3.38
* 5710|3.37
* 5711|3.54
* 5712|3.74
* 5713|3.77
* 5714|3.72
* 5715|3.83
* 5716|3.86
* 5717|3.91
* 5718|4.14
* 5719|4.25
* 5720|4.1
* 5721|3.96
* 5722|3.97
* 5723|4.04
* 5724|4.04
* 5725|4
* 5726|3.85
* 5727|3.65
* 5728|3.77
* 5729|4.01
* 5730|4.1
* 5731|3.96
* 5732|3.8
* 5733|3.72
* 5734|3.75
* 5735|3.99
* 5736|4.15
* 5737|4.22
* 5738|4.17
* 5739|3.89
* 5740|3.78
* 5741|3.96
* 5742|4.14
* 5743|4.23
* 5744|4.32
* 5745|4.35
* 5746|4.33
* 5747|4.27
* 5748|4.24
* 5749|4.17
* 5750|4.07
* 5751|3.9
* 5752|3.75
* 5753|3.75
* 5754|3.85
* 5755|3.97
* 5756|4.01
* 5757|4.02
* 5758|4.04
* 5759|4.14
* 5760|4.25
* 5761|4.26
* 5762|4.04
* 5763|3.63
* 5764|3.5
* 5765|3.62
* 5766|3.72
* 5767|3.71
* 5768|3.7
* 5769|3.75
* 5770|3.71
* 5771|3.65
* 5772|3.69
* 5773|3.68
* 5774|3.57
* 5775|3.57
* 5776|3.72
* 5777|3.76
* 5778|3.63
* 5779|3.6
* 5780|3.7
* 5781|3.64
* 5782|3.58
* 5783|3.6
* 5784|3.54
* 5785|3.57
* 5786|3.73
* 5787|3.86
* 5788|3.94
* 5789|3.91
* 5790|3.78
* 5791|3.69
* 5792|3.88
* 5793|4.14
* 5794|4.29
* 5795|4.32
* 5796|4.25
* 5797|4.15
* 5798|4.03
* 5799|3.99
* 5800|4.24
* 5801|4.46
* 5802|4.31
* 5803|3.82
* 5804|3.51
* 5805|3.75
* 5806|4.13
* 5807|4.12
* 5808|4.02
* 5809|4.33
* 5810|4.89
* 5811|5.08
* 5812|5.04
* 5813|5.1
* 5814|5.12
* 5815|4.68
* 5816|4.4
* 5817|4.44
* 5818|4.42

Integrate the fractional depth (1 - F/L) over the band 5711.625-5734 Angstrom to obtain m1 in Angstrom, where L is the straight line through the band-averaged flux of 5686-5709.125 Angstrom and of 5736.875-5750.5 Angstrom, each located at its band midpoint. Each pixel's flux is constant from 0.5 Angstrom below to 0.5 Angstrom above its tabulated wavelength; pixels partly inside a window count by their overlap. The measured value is 0.40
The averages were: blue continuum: 3.79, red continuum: 4.15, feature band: 3.91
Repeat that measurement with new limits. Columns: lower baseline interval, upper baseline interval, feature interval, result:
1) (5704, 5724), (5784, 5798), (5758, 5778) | 0.7 Angstrom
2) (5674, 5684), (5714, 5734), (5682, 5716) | 0.6 Angstrom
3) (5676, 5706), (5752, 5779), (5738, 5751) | -1.2 Angstrom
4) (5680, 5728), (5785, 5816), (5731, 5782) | 1.6 Angstrom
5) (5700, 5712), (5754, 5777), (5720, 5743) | -1.4 Angstrom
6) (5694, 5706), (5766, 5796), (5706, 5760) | -1.9 Angstrom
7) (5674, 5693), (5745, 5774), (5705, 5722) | 0.0 Angstrom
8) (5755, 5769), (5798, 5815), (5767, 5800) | 2.5 Angstrom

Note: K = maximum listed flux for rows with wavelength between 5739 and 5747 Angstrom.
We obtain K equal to 4.35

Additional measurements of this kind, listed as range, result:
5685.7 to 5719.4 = 4.25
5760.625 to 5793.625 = 4.26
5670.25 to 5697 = 4.2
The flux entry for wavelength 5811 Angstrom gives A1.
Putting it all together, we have 5.08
